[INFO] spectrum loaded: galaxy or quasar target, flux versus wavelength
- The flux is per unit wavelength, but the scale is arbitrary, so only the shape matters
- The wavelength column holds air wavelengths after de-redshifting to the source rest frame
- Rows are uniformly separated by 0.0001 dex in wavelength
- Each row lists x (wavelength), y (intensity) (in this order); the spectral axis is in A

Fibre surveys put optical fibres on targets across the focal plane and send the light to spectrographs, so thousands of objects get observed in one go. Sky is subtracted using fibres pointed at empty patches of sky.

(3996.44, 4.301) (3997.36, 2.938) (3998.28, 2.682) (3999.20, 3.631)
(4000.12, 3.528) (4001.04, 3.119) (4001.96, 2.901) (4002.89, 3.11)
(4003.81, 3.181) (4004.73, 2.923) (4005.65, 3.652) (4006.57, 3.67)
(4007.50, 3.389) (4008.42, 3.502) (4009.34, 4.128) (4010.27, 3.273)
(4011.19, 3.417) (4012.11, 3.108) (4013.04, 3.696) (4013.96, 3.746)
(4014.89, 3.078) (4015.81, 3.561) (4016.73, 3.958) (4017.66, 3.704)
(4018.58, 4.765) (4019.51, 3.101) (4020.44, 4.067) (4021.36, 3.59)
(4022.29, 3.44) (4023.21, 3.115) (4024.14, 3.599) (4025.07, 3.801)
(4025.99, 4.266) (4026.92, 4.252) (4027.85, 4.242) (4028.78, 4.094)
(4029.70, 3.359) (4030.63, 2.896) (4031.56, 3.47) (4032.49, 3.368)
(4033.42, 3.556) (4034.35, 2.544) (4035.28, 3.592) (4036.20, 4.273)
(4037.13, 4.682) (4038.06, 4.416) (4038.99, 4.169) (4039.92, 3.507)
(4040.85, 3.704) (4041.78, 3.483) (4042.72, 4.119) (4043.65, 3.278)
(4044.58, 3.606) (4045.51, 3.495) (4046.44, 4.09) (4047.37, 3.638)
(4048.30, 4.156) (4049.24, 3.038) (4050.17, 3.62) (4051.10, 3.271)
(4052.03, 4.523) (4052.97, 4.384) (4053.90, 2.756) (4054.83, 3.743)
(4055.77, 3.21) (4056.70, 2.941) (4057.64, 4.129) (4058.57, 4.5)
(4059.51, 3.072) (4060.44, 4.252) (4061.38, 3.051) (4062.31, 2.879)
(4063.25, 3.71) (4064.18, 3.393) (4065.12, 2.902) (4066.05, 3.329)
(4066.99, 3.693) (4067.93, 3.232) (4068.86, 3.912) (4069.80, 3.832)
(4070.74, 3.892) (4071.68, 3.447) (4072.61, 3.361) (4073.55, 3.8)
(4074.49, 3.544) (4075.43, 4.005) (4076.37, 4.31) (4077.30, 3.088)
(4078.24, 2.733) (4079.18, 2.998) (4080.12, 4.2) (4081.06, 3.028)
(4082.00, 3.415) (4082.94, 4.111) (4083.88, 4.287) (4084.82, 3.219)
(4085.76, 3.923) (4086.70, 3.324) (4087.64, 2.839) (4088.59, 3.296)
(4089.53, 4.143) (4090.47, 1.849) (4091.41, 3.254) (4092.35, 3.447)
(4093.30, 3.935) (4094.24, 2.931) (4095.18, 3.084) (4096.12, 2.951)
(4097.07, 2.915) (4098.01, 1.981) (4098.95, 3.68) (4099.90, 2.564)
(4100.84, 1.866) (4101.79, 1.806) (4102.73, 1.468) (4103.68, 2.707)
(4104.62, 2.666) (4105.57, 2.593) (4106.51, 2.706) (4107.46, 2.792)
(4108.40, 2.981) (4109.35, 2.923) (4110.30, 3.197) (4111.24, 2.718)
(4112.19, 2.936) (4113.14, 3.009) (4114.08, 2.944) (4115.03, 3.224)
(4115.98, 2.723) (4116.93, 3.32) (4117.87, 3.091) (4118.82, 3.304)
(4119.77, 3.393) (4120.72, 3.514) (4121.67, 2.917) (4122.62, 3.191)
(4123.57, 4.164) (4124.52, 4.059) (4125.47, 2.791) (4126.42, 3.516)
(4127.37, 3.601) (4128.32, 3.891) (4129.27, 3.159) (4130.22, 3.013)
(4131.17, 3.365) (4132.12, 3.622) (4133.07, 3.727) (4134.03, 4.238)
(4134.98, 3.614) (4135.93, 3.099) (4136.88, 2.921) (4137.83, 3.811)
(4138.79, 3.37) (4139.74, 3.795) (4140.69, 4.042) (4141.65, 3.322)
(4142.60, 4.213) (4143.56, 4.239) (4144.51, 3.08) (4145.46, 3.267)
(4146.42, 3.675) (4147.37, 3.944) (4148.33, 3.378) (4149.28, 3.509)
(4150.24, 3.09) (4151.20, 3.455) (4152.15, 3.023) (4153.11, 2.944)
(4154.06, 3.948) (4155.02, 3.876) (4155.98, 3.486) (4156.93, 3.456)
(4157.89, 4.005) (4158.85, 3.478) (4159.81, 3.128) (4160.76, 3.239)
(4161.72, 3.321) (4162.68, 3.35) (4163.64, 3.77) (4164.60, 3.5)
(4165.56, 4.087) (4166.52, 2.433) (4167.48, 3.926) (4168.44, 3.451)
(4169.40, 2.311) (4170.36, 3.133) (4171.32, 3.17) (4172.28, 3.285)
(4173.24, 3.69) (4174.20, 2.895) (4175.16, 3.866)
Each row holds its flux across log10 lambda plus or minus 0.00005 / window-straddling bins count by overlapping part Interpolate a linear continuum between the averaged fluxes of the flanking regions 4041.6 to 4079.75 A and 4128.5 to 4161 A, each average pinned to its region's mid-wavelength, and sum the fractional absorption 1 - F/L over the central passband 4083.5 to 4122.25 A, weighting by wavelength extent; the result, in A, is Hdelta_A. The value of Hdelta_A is 6.16 A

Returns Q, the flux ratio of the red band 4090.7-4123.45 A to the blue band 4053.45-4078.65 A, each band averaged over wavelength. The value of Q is 0.8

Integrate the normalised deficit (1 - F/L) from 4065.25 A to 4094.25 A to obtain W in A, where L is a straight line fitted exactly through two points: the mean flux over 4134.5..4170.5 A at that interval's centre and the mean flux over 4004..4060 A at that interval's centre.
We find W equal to 0.7 A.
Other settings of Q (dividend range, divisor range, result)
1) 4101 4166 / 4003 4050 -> 0.91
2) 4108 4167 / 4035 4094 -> 0.95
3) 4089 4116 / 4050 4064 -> 0.79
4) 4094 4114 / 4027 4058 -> 0.73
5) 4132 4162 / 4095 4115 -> 1.31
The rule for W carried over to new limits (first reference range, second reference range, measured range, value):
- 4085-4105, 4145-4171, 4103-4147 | -2.3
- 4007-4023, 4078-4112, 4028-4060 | -2.6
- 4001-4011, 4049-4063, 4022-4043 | -1.6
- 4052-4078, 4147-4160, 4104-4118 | 2.4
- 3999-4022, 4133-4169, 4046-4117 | 4.8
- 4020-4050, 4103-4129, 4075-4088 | -0.6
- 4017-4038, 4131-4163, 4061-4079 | 0.9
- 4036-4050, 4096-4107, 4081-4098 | -3.3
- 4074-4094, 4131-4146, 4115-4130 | 0.9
